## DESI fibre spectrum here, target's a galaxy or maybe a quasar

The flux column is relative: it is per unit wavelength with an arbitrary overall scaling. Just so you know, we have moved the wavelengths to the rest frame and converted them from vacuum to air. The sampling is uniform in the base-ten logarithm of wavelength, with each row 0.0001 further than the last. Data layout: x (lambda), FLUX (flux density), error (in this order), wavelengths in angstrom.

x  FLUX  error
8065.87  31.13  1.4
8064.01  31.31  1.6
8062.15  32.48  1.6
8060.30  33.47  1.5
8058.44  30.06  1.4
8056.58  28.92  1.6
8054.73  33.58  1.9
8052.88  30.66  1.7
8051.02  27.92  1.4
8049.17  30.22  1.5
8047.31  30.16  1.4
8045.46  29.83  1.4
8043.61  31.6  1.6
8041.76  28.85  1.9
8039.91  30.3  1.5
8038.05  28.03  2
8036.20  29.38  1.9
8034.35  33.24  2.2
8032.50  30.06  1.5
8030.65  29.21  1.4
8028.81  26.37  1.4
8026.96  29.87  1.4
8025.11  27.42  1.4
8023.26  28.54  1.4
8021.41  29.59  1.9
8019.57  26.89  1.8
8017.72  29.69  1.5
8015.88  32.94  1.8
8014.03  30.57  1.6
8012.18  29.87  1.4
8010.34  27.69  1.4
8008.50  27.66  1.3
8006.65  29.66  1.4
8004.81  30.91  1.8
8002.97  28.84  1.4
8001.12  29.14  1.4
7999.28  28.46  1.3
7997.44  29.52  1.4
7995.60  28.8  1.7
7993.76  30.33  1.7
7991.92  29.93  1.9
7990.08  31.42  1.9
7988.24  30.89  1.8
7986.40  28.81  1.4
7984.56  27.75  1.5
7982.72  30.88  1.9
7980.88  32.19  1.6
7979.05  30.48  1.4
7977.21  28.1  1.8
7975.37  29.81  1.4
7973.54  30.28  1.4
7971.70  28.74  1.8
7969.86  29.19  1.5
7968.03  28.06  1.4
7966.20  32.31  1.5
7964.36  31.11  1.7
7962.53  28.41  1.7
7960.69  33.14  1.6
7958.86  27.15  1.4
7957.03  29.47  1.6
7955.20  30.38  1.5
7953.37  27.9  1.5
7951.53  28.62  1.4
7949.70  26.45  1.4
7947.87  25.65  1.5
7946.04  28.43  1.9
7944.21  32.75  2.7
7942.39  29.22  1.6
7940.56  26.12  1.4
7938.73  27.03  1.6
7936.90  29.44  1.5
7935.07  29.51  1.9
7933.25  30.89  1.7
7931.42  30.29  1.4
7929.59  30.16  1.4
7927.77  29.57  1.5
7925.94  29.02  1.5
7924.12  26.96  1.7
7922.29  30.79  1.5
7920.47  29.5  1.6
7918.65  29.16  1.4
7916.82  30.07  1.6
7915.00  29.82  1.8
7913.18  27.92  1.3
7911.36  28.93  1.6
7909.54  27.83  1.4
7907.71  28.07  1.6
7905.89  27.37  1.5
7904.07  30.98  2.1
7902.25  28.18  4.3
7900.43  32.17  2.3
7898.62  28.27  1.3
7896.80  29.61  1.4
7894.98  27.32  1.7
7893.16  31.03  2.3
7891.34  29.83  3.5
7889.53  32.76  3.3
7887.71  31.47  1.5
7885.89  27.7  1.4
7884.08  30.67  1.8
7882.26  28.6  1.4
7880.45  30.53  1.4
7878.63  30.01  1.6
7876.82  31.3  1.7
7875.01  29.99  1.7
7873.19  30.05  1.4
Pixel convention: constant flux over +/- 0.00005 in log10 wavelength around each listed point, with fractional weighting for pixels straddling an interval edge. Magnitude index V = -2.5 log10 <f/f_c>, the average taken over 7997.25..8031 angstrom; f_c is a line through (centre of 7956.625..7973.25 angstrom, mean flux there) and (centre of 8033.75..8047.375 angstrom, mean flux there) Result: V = 0.03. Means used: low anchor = 29.8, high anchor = 30.1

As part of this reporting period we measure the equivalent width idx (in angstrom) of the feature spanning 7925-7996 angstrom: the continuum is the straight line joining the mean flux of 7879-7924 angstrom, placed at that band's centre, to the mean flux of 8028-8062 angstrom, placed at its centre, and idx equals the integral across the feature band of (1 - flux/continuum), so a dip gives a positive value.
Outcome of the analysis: 0.7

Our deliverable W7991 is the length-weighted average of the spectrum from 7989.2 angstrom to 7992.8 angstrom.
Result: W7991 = 30.7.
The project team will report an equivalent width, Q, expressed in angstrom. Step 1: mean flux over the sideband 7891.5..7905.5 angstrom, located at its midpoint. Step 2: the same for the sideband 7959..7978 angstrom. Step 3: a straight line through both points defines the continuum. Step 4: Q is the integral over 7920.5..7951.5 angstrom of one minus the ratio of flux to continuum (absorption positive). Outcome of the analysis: 0.8 angstrom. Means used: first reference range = 29.6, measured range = 28.9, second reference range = 29.8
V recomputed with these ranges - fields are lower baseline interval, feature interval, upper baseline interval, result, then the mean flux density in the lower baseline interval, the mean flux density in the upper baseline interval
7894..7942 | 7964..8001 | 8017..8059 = -0.02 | 29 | 29.6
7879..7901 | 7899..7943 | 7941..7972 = 0.02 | 30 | 29.2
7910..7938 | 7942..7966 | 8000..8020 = 0.01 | 29.4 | 29.5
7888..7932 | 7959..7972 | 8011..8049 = -0.02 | 29.4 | 29.6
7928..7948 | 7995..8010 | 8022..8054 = 0.01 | 29.2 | 29.5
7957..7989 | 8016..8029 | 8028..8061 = 0.05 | 29.8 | 30.1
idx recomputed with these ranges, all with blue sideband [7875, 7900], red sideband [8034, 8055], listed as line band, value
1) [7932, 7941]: 0.37 angstrom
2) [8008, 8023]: 0.36 angstrom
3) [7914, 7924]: 0.13 angstrom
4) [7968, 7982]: 0.16 angstrom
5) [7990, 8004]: 0.29 angstrom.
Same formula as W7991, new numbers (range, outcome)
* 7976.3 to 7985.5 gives 29.9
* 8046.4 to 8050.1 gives 30.2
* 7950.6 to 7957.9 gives 29.1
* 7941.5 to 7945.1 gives 31.1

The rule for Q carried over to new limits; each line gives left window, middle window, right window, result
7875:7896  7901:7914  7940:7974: 0.5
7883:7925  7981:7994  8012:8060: -0.2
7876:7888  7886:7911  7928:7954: 0.1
